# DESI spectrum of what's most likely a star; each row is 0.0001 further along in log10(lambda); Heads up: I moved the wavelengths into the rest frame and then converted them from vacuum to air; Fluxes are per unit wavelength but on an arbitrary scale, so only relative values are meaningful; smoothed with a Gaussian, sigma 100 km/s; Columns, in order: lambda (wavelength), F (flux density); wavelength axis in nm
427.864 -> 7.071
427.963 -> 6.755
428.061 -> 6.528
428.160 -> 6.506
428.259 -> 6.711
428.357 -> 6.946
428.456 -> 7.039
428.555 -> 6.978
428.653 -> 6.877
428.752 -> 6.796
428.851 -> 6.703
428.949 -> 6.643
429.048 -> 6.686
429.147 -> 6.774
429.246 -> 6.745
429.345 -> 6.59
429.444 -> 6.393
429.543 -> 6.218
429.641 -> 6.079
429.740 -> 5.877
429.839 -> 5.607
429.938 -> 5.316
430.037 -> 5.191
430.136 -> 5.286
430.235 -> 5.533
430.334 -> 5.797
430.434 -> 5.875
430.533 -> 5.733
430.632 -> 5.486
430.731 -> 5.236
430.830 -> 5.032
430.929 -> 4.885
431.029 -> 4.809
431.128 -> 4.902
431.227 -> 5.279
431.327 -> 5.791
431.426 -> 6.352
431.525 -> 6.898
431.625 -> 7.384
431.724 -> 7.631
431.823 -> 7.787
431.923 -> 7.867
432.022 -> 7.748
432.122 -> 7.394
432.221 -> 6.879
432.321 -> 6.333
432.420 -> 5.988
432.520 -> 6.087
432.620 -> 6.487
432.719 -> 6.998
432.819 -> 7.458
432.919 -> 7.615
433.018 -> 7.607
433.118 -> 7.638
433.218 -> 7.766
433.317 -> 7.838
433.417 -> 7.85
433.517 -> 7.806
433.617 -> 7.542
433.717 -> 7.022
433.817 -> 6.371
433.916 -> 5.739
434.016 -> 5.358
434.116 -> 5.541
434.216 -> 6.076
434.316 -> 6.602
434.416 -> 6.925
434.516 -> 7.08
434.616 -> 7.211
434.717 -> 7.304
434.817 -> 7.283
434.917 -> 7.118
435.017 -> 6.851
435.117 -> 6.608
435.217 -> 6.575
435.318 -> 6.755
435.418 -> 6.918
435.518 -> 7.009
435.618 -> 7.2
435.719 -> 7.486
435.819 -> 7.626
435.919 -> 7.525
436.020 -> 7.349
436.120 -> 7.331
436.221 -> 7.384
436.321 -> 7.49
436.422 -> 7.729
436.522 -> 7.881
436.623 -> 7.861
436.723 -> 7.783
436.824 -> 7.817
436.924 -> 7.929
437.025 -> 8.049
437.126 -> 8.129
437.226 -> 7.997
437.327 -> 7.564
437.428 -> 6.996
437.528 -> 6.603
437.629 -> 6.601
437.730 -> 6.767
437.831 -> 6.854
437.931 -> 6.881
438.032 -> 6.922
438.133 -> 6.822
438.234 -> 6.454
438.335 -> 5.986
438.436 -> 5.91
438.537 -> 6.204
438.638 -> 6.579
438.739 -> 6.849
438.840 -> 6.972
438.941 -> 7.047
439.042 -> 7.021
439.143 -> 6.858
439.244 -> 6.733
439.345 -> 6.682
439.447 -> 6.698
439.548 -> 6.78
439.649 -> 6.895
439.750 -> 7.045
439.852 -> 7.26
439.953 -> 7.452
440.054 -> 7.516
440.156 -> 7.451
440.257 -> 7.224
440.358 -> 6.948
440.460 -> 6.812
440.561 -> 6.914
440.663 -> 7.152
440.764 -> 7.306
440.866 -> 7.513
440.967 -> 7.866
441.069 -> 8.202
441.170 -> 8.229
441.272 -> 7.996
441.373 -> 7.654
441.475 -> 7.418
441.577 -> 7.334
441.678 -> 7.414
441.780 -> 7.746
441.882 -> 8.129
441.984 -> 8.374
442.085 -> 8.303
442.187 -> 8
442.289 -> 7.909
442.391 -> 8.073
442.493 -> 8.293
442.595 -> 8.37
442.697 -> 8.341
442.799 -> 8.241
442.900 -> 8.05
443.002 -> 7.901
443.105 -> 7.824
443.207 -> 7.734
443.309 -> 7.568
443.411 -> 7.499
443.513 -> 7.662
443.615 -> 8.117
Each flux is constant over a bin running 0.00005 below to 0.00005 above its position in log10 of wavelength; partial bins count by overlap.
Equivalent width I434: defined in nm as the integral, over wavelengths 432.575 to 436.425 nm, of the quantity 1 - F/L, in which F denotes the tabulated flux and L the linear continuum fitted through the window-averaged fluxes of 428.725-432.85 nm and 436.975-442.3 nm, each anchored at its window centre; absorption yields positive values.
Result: -0.24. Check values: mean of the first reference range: 6.24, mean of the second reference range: 7.22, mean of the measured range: 7.07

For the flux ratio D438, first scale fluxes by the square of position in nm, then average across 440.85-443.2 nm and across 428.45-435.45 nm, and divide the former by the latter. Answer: 1.28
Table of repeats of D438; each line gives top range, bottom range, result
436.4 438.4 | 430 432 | 1.25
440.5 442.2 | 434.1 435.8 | 1.15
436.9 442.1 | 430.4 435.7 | 1.11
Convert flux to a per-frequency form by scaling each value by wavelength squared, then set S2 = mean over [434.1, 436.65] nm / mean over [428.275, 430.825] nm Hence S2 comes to 1.19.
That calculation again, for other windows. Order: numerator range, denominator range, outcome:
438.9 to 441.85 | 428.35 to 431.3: 1.28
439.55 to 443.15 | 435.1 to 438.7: 1.09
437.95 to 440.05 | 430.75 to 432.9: 1.08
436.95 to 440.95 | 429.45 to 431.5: 1.31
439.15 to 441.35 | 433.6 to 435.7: 1.11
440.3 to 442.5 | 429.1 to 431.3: 1.43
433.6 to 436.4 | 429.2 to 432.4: 1.15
